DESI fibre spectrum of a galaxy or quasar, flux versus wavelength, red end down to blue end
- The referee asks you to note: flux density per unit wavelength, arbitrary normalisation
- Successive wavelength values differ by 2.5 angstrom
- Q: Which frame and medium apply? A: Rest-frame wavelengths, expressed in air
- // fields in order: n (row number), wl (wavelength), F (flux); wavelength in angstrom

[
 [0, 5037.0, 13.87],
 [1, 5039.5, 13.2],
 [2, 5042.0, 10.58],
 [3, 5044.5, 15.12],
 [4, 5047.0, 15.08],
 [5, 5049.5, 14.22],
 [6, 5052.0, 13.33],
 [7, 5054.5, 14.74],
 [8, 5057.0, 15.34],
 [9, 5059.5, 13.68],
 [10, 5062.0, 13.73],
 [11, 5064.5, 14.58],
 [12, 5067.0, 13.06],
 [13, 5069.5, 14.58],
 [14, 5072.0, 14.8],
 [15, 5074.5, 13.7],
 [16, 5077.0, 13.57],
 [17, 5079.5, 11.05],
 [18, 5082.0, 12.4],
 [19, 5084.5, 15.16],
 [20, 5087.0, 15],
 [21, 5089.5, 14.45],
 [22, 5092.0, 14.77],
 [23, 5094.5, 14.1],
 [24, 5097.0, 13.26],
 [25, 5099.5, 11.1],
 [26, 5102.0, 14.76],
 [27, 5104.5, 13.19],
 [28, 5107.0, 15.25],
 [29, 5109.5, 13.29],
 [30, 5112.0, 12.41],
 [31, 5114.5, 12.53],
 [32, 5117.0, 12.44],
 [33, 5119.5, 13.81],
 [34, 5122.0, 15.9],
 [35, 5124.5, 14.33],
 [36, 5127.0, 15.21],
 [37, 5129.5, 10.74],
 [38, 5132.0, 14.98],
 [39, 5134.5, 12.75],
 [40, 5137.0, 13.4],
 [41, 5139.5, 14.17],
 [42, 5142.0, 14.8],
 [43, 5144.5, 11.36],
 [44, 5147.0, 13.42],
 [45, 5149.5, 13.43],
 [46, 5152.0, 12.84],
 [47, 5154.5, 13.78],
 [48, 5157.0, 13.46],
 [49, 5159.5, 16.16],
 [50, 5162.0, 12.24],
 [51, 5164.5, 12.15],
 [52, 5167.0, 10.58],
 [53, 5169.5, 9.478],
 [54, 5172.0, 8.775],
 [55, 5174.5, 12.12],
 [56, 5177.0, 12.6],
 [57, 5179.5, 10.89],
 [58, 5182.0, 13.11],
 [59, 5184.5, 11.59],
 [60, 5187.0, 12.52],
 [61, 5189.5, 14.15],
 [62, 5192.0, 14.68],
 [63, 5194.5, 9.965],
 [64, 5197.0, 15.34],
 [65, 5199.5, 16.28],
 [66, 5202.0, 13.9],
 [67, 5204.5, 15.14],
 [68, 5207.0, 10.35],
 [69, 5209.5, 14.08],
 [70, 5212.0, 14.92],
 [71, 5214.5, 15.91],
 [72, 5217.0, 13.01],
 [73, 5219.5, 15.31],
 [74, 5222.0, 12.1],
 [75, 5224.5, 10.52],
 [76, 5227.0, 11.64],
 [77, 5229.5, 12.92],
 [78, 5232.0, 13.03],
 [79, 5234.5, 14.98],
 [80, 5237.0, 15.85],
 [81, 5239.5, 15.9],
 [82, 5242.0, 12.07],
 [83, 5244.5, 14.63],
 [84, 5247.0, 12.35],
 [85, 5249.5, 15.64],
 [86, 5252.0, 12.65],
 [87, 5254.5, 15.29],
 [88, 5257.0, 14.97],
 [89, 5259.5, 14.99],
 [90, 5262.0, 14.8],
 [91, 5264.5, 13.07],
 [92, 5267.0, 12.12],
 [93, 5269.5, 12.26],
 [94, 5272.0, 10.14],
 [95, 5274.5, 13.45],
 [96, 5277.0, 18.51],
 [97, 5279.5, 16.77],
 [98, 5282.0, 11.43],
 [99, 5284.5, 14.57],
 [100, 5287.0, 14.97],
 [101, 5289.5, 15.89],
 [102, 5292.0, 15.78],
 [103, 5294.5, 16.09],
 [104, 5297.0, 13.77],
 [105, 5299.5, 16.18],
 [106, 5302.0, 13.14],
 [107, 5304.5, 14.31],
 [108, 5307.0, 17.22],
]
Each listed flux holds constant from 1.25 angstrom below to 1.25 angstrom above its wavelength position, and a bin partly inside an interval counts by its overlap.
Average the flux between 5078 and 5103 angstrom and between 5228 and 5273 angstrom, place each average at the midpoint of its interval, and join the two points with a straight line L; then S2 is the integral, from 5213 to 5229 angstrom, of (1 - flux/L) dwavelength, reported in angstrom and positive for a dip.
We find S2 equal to 0.7 angstrom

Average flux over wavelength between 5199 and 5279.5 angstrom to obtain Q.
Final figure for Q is 13.9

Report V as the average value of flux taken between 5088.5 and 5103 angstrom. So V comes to 13.7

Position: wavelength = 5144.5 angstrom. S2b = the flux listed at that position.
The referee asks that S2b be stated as 11.36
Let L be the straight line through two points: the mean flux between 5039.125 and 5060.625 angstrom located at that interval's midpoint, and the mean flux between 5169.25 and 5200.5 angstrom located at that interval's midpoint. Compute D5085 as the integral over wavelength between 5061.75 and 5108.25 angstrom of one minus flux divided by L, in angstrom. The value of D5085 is -0.85 angstrom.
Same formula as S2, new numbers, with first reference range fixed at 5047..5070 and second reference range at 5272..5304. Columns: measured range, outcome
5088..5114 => 1.2 angstrom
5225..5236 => 1.2 angstrom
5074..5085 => 1.0 angstrom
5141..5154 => 1.1 angstrom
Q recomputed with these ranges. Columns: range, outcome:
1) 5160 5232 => 12.8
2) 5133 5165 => 13.4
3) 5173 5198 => 12.6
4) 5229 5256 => 14.2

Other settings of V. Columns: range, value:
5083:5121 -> 13.7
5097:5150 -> 13.5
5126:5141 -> 13.5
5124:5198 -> 12.8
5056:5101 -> 13.8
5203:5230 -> 13.3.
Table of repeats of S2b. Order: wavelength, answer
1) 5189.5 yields 14.15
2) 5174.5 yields 12.12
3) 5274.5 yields 13.45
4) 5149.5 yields 13.43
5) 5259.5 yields 14.99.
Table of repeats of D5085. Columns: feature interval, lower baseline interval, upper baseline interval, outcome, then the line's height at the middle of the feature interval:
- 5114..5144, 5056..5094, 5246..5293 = 0.7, 14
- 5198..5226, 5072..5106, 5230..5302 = 0.7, 14.1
